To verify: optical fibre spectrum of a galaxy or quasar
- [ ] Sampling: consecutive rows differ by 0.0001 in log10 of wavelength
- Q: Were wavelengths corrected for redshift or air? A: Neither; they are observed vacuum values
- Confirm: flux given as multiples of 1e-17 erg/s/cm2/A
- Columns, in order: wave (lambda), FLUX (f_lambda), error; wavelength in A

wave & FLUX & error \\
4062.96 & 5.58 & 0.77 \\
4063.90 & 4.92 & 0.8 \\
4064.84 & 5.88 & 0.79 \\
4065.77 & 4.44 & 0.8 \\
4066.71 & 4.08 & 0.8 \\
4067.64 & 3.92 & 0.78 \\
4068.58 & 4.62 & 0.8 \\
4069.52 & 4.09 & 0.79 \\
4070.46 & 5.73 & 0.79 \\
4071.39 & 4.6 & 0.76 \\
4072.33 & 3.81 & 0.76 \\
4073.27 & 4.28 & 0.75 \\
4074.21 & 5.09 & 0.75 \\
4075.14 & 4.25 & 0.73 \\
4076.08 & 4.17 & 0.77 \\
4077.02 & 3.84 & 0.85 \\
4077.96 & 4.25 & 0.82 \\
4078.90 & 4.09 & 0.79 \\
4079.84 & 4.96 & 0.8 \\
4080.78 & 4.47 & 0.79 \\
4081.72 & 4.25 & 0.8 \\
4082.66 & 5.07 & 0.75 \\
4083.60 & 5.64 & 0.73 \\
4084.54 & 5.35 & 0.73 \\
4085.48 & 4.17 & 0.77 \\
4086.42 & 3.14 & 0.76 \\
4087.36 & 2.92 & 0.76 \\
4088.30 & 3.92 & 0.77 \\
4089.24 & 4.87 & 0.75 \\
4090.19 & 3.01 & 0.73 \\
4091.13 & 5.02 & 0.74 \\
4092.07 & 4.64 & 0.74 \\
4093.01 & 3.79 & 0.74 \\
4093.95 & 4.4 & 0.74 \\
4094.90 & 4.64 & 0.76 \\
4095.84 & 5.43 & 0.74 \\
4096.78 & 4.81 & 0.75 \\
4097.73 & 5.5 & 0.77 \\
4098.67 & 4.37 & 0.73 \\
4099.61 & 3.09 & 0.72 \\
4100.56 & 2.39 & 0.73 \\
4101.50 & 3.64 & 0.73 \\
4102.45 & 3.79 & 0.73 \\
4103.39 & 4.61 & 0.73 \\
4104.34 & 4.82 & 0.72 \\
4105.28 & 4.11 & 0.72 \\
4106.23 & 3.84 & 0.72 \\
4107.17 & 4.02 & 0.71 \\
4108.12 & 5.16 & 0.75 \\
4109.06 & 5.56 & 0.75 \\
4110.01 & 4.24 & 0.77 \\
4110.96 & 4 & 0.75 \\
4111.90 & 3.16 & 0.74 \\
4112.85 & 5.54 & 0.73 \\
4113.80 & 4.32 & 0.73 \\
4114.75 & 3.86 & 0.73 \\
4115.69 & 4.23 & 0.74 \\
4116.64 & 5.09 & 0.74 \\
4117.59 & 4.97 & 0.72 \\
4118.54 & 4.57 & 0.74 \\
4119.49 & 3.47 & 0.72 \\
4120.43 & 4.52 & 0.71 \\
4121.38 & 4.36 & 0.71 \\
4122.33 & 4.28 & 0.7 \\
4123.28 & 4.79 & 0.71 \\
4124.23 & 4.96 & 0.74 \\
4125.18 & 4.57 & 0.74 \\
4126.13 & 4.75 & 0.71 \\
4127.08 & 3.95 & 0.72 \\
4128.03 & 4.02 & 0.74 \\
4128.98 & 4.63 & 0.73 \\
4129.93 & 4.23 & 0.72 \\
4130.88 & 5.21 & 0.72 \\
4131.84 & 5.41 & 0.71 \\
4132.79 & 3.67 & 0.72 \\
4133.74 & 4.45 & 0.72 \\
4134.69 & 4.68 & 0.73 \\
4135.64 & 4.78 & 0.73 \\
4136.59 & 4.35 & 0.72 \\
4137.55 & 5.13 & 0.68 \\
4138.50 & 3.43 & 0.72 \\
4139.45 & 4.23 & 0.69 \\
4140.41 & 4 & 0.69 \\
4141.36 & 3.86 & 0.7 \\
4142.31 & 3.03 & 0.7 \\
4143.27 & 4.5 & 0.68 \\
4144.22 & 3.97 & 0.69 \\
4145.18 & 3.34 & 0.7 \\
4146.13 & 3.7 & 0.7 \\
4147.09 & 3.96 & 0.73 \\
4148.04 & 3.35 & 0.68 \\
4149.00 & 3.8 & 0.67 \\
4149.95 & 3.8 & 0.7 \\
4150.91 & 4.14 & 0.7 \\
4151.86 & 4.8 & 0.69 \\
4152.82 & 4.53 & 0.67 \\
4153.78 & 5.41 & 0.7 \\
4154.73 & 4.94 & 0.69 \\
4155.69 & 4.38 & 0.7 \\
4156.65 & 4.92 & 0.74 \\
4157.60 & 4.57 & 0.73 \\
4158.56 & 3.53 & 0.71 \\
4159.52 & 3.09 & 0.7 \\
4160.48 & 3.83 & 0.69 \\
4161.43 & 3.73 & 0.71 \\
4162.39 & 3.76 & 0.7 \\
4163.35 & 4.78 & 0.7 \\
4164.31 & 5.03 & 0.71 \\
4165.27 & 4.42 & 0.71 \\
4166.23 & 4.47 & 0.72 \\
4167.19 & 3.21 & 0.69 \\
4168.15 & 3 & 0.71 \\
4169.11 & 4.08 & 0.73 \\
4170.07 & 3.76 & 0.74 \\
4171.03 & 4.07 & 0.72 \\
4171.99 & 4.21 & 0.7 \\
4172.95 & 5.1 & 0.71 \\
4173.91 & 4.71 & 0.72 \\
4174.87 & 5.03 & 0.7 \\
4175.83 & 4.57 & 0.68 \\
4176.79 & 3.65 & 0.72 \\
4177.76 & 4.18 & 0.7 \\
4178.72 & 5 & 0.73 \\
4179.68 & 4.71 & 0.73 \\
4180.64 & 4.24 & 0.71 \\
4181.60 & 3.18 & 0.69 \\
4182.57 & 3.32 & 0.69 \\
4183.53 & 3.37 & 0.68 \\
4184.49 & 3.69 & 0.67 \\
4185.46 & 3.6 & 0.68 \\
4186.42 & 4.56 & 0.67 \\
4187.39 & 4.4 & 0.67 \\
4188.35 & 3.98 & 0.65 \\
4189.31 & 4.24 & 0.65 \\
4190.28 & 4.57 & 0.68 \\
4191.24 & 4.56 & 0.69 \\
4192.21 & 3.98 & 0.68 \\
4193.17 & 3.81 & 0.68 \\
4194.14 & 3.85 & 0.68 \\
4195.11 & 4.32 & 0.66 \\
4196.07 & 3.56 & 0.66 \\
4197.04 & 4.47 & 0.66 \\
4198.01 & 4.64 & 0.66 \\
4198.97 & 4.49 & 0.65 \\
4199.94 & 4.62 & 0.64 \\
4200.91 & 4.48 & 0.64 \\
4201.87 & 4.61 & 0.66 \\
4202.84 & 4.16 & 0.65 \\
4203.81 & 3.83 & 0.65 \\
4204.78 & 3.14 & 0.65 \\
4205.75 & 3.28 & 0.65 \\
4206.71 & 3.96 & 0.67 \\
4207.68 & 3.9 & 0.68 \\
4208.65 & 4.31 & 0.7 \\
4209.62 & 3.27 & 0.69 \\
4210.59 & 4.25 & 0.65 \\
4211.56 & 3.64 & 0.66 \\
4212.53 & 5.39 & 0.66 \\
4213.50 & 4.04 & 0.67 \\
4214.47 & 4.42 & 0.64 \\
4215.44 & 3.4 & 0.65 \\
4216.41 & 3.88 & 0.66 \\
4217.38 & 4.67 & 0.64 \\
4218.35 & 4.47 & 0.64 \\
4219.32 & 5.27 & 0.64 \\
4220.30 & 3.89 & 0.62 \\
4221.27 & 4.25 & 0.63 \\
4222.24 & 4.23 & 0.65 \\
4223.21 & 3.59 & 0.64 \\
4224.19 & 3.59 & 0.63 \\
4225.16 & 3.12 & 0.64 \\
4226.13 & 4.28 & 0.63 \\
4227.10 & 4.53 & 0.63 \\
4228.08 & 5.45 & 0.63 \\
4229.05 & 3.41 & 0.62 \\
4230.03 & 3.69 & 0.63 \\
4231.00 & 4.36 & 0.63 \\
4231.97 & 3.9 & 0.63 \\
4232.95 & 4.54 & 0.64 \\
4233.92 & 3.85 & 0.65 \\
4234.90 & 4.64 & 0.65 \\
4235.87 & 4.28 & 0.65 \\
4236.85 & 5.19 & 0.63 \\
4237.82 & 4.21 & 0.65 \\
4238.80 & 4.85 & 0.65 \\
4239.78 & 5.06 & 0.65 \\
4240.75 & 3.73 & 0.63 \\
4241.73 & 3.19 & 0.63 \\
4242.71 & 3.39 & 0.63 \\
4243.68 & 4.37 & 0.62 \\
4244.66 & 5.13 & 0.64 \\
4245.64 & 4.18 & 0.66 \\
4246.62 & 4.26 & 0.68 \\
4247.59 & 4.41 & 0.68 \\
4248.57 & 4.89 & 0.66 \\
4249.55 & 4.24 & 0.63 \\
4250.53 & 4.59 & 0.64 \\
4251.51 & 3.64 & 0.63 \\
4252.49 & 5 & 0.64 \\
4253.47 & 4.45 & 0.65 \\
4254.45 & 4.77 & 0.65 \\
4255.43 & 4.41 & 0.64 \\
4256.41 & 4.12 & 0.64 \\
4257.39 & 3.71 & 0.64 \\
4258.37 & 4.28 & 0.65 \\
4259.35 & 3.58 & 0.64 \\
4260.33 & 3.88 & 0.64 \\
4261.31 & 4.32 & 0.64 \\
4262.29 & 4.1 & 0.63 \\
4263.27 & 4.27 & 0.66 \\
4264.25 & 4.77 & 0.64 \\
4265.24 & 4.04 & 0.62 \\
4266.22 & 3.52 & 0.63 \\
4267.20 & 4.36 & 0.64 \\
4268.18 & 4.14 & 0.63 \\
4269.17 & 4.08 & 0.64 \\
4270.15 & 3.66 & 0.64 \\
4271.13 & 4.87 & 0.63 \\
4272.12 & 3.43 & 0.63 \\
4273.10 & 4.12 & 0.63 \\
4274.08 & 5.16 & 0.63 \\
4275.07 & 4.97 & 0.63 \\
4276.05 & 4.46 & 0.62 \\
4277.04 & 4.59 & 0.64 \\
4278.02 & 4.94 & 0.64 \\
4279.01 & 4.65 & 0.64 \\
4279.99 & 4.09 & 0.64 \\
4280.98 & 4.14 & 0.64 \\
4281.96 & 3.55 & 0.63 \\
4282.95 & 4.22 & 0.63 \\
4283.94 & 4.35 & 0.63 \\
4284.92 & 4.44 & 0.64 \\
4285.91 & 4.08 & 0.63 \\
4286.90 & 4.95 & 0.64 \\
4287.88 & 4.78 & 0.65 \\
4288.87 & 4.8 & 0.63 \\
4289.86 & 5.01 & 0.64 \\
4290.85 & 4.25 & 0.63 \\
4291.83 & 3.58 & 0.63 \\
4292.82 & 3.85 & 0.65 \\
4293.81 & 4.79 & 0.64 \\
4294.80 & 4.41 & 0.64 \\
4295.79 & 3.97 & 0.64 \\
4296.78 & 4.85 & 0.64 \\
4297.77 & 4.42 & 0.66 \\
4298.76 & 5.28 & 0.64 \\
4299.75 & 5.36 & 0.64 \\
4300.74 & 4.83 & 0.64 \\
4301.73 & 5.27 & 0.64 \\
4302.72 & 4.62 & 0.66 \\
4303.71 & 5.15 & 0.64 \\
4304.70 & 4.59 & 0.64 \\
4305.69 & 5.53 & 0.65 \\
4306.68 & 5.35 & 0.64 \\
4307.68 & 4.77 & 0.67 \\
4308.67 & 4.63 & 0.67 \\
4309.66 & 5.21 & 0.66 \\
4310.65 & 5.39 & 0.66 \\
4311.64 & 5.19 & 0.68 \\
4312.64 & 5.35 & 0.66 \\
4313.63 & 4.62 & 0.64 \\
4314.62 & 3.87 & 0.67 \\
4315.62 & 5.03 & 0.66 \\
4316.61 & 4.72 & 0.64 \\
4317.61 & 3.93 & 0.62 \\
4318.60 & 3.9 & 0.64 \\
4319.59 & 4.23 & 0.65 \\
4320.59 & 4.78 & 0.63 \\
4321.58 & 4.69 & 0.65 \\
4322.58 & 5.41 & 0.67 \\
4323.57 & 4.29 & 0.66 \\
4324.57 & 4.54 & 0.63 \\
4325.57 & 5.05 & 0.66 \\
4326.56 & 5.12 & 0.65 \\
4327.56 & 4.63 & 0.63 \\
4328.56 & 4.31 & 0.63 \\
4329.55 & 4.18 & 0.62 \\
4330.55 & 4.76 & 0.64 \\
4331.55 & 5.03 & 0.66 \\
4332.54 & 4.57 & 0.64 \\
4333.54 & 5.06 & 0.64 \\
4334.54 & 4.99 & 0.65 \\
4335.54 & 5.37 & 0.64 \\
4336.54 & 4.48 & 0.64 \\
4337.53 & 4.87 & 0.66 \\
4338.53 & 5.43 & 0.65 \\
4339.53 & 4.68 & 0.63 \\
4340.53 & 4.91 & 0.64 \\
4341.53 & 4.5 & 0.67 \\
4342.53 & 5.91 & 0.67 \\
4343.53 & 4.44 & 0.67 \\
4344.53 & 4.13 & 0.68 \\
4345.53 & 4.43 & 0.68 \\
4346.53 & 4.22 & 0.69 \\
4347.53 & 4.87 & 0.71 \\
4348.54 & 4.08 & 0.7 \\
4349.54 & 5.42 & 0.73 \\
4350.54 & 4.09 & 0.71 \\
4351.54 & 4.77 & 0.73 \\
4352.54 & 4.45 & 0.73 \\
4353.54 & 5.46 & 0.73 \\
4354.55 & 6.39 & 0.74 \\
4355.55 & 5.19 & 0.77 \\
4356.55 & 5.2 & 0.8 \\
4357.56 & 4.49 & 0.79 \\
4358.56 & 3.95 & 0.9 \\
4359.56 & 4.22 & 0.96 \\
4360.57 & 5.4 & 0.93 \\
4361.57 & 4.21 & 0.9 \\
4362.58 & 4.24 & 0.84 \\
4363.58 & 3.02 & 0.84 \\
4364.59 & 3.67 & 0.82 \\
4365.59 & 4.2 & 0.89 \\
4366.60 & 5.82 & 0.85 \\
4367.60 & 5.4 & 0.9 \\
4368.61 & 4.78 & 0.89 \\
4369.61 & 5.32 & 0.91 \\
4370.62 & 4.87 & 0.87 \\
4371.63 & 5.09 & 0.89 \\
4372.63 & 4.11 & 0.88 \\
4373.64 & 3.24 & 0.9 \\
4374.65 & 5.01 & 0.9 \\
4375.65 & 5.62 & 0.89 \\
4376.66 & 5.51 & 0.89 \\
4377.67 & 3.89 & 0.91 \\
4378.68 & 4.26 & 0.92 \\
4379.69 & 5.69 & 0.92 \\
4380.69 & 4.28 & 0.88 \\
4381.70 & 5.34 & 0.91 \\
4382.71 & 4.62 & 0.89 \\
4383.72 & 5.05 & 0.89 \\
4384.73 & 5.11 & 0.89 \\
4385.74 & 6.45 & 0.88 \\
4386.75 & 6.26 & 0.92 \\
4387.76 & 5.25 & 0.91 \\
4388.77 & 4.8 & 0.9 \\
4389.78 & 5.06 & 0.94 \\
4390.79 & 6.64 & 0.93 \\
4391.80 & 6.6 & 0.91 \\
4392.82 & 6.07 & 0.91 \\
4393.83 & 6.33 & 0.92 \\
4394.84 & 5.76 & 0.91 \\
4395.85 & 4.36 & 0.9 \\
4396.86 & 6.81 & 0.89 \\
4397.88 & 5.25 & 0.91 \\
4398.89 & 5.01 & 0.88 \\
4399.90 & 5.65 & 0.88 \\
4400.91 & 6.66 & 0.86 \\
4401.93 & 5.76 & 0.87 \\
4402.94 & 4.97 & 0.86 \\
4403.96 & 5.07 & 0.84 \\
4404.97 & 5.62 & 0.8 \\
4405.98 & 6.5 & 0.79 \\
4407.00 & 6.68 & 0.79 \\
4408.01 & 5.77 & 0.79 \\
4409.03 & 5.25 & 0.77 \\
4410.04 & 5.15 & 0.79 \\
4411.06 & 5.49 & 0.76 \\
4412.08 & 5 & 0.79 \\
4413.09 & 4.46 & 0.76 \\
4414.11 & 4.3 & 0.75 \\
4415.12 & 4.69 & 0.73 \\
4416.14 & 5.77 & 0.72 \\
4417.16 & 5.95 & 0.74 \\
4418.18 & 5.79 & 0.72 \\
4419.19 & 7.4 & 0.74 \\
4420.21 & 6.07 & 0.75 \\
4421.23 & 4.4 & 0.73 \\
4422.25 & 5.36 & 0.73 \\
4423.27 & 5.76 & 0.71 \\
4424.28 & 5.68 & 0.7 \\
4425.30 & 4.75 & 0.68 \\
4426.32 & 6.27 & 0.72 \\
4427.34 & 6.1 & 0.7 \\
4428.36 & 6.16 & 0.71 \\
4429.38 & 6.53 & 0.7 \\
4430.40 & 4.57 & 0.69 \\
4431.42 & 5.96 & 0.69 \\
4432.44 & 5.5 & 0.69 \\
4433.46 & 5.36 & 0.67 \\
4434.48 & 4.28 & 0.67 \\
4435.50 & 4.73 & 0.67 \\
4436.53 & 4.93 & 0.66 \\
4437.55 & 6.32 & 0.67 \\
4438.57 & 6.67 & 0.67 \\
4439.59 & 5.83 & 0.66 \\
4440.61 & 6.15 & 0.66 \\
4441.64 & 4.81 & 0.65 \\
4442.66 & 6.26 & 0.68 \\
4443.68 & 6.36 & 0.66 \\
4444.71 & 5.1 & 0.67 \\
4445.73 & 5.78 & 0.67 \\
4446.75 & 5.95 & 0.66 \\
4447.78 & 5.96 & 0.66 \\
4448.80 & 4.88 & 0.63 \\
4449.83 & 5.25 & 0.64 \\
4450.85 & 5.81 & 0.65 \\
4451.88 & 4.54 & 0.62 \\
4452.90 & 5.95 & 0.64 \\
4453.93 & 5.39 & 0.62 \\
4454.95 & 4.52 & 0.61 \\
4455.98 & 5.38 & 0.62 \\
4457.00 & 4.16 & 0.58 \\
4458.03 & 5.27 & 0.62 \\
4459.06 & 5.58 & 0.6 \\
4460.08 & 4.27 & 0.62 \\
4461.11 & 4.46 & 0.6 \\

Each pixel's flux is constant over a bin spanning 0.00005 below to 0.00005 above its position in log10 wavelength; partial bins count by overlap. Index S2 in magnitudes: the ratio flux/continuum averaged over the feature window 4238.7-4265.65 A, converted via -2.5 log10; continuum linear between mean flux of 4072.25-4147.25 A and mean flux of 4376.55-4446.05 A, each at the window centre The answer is 0.15 mag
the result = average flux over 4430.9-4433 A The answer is 5.72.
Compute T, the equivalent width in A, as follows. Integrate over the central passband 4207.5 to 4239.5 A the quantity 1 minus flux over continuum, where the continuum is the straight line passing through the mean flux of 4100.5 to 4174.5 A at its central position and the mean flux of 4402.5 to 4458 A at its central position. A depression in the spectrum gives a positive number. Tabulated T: 2.9 A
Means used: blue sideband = 4.26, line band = 4.21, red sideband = 5.5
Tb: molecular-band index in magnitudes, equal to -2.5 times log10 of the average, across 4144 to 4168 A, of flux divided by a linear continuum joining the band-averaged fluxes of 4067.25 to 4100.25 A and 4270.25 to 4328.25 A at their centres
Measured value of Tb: 0.09 mag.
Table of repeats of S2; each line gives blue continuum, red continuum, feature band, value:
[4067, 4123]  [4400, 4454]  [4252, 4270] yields 0.18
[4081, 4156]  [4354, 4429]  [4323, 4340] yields 0.06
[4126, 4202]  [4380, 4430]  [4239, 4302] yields 0.11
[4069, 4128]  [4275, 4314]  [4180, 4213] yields 0.12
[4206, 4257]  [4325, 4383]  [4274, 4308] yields -0.03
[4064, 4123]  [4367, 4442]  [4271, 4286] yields 0.15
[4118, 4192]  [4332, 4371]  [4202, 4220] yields 0.08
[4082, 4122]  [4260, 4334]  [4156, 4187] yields 0.08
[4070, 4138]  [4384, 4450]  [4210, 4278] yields 0.16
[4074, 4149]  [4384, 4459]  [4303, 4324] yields 0.07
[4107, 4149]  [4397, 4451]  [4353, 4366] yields 0.16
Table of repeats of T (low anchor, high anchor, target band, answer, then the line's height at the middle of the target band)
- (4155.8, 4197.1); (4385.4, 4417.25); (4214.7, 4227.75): 0.88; 4.41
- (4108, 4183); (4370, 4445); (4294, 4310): 0.32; 4.99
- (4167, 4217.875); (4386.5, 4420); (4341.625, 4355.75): 1.12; 5.24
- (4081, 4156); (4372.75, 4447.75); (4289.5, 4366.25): 6.86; 5.17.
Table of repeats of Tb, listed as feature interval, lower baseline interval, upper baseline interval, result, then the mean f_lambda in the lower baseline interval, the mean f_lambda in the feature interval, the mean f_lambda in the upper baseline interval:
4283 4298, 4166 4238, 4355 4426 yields 0.05 mag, 4.14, 4.43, 5.23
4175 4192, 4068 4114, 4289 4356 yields 0.10 mag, 4.36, 4.12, 4.77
